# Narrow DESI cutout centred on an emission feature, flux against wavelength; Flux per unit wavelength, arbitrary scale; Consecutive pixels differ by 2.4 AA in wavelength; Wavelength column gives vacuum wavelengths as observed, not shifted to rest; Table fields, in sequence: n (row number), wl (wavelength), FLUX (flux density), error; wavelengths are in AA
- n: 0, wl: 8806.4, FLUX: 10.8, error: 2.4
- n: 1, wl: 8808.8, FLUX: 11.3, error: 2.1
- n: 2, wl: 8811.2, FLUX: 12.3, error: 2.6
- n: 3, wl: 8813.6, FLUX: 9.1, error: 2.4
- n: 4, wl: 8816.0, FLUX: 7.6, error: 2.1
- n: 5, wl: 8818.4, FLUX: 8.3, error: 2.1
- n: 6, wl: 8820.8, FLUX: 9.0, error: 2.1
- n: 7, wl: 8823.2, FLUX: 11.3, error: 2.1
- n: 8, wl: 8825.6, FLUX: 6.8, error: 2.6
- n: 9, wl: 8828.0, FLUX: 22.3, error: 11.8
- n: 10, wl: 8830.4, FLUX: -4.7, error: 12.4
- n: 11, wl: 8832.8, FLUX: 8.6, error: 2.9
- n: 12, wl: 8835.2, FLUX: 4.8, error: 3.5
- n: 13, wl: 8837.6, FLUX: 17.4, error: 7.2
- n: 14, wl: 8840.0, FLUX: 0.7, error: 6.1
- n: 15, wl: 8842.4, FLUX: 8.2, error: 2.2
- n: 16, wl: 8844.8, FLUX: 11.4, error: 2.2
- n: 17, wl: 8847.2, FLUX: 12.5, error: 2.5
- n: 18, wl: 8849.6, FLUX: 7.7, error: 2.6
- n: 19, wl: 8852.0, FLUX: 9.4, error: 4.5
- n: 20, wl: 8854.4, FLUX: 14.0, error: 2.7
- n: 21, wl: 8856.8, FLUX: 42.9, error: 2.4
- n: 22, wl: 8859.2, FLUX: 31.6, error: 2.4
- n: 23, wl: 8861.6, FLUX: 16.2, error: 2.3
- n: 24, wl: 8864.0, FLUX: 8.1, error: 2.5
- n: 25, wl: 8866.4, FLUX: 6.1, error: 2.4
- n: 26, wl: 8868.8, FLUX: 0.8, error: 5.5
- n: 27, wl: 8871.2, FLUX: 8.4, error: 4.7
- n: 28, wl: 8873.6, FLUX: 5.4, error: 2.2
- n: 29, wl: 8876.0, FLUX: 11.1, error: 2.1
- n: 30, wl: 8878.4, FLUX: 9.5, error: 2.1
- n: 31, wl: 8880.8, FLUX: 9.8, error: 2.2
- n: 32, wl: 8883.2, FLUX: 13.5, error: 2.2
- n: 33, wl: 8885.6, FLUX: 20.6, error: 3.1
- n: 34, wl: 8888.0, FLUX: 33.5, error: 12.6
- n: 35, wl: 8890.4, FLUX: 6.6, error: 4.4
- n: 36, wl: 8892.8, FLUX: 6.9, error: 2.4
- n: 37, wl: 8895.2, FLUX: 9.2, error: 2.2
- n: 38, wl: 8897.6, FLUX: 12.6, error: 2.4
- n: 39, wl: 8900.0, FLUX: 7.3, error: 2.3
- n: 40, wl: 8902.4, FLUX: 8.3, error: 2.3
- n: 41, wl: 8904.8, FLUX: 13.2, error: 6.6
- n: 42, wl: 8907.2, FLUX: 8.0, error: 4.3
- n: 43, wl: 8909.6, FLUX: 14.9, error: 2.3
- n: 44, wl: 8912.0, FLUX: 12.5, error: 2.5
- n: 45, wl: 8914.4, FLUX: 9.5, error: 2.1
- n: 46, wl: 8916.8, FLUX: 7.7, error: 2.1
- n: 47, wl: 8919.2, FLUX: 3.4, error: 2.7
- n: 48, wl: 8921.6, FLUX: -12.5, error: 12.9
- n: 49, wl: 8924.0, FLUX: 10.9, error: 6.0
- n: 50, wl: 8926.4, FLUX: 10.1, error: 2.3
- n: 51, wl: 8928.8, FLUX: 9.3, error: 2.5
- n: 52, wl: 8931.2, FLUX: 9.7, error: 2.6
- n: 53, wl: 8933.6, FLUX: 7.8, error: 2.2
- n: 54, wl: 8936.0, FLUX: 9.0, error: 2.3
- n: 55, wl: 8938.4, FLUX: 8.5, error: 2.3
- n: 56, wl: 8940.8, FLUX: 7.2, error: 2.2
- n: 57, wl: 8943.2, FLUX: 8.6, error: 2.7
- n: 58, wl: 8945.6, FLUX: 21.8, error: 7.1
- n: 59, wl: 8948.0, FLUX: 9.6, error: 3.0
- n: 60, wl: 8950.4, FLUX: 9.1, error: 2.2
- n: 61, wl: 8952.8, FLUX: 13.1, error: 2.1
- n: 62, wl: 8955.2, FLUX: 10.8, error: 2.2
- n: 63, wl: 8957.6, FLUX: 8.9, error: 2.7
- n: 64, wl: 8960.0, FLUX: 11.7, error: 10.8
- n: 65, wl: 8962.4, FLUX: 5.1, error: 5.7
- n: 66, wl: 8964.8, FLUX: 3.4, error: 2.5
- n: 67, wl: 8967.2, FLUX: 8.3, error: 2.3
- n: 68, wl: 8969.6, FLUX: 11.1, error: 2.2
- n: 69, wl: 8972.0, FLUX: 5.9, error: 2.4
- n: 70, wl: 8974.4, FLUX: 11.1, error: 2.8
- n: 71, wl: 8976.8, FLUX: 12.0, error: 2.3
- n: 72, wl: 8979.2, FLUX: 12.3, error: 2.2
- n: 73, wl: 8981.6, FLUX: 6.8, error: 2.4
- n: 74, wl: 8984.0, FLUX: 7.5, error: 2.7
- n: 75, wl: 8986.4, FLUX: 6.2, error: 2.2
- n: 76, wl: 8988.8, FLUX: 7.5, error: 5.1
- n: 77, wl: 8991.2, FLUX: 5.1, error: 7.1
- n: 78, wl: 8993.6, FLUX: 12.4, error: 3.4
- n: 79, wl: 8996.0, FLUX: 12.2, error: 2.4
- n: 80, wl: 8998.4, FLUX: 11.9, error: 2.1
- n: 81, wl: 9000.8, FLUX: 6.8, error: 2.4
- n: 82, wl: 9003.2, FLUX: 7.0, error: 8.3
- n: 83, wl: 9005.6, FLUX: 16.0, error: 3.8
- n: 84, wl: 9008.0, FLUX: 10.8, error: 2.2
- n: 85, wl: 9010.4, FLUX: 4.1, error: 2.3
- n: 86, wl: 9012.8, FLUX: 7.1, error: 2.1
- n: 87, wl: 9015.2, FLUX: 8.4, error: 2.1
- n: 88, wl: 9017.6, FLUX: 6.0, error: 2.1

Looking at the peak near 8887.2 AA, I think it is [N II] 6583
